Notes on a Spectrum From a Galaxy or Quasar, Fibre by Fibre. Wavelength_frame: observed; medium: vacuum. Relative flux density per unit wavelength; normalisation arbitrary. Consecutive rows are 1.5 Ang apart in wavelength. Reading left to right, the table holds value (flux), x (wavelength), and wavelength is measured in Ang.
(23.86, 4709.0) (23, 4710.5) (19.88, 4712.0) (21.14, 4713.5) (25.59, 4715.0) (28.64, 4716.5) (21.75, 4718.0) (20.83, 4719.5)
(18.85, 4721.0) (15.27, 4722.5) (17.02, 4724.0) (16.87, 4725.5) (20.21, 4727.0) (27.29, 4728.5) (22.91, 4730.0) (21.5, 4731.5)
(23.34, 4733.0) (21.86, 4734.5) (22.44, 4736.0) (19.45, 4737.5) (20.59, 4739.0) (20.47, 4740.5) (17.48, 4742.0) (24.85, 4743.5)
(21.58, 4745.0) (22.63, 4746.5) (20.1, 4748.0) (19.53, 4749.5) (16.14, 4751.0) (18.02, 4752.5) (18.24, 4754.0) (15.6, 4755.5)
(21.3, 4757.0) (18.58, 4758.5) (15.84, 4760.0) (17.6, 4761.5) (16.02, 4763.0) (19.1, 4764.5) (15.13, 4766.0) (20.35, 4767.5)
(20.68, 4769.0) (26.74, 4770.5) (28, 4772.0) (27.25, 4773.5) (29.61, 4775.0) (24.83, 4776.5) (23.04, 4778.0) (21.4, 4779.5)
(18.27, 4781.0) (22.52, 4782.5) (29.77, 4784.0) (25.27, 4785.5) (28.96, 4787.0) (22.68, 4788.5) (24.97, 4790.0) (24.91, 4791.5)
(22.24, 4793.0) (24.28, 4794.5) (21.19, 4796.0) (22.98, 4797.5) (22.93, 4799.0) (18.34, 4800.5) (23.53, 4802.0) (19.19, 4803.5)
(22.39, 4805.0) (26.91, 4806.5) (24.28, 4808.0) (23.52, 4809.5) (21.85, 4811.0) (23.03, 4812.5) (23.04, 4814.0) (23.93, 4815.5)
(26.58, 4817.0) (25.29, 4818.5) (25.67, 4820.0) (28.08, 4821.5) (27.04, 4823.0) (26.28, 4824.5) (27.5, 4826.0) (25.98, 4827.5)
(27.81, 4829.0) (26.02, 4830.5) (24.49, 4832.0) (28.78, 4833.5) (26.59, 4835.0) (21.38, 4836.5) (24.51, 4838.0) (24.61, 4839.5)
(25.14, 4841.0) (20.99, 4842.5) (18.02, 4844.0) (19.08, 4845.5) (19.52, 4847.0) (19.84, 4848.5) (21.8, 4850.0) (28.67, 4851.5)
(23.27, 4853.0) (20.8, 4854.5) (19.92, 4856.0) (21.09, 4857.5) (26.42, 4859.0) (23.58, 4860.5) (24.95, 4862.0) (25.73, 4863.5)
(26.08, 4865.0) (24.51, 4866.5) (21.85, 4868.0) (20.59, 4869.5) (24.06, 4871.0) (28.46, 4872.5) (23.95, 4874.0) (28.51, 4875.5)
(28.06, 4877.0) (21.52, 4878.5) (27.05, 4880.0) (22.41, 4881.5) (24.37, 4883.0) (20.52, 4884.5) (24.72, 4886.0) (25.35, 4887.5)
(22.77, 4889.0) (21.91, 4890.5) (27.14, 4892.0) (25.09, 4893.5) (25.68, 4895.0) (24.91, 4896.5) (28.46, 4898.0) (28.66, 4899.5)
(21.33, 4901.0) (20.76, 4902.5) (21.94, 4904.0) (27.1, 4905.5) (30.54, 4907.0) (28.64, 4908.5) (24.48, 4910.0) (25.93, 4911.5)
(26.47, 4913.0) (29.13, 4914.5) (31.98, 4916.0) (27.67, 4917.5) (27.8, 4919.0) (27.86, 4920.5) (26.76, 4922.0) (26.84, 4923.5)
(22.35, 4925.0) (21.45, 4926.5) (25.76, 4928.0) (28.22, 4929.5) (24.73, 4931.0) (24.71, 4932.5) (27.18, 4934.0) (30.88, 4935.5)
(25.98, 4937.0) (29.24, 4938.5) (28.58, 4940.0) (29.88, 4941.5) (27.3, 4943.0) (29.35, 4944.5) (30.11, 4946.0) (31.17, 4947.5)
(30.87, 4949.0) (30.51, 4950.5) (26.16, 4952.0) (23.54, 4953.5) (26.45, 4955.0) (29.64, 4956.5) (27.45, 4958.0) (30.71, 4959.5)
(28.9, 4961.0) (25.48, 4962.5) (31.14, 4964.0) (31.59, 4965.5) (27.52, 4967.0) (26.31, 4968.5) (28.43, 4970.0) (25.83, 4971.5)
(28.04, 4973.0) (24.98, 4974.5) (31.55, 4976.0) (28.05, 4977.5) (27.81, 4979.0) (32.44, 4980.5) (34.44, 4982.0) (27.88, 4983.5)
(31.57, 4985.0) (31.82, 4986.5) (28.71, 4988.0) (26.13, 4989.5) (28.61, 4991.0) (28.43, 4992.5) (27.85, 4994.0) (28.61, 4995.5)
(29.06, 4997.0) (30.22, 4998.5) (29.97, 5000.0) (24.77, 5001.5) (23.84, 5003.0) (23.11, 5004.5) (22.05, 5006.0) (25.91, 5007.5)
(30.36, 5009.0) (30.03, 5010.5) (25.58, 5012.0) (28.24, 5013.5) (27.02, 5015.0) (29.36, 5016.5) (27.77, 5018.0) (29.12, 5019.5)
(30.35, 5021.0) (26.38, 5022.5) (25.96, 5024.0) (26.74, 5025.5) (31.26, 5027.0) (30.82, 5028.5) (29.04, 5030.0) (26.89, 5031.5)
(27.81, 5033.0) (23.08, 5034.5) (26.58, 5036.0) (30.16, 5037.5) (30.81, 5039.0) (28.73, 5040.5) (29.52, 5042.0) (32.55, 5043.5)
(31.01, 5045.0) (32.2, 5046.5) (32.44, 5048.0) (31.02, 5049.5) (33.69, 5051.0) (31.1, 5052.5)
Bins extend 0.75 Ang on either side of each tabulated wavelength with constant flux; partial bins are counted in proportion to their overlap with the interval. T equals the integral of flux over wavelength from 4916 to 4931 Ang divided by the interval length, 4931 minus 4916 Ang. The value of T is 26.3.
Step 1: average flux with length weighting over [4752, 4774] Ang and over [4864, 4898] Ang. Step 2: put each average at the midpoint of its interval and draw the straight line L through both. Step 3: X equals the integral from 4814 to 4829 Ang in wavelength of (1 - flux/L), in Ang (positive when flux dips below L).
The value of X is -2.7 Ang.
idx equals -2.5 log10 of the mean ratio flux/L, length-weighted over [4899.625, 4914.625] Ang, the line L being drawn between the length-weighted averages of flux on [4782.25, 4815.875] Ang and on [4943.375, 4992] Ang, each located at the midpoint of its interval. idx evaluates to 0.06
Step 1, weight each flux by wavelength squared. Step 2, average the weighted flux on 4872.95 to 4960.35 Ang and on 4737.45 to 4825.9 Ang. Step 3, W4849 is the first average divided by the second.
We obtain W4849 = 1.25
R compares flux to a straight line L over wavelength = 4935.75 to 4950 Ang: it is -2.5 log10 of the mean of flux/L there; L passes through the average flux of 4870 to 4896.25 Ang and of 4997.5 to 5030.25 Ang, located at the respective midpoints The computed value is -0.12 mag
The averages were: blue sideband 24.8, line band 29.2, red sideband 27.6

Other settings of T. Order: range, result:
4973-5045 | 28.4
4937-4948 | 29.1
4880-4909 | 24.9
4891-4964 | 27.1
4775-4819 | 23.6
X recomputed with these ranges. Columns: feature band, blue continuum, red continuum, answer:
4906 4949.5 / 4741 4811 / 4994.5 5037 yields -3.7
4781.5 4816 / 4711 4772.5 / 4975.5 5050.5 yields -2.2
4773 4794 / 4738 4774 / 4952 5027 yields -3.7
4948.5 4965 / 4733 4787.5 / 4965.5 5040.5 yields -0.9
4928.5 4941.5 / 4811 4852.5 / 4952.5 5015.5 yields -0.3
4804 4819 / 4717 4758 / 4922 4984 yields -0.7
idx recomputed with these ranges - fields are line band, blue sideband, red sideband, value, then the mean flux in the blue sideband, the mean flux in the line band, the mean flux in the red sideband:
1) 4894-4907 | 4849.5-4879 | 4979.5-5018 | 0.01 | 24.2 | 25.2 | 28.2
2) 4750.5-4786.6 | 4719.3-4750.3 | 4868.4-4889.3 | 0.01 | 20.7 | 21.3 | 24.4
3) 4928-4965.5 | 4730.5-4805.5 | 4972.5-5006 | -0.05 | 21.7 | 28.3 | 28.4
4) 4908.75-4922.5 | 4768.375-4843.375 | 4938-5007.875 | -0.02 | 24.5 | 27.6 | 28.4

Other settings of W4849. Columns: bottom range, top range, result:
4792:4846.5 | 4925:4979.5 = 1.23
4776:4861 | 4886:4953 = 1.17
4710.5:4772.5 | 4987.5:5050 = 1.55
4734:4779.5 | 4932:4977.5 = 1.48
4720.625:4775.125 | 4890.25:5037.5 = 1.48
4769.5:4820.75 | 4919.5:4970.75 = 1.23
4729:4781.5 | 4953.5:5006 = 1.48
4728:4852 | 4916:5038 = 1.33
